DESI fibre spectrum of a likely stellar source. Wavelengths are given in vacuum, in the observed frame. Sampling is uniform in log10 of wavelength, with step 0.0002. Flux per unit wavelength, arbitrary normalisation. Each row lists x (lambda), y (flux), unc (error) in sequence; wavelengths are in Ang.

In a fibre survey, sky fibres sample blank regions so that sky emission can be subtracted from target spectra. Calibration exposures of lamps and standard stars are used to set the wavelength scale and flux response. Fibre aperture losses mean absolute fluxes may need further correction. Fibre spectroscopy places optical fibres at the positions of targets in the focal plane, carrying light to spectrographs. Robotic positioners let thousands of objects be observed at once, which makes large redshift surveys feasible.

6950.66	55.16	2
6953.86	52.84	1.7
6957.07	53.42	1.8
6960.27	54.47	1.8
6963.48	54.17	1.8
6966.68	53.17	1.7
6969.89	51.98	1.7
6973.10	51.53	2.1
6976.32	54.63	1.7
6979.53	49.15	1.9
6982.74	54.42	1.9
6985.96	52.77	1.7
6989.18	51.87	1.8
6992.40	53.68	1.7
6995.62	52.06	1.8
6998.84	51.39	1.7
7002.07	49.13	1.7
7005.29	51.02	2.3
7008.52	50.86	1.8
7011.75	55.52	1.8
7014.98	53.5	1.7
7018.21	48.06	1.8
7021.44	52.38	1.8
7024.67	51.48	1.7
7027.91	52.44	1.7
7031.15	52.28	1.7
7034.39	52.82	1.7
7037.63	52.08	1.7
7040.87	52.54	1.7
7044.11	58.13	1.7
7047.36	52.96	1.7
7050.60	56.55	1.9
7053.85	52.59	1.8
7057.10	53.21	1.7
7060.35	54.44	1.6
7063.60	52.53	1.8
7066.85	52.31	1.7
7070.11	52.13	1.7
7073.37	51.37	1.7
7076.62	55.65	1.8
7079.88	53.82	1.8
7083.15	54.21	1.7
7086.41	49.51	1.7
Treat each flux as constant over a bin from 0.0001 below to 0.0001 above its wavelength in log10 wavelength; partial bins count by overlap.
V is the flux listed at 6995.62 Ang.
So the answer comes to 52.06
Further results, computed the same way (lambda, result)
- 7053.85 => 52.59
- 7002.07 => 49.13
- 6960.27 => 54.47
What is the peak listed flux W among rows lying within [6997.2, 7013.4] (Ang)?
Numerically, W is 55.52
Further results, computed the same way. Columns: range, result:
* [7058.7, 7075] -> 54.44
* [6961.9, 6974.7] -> 54.17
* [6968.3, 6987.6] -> 54.63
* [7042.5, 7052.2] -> 58.13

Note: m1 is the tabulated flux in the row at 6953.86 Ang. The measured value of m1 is 52.84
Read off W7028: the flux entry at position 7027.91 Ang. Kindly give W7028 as 52.44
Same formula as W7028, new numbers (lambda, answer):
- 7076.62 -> 55.65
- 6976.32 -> 54.63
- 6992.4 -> 53.68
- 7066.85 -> 52.31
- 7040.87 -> 52.54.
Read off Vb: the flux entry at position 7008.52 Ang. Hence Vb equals 50.86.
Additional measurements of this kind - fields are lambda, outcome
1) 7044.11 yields 58.13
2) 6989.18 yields 51.87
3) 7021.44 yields 52.38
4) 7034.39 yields 52.82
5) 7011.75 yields 55.52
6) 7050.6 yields 56.55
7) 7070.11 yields 52.13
